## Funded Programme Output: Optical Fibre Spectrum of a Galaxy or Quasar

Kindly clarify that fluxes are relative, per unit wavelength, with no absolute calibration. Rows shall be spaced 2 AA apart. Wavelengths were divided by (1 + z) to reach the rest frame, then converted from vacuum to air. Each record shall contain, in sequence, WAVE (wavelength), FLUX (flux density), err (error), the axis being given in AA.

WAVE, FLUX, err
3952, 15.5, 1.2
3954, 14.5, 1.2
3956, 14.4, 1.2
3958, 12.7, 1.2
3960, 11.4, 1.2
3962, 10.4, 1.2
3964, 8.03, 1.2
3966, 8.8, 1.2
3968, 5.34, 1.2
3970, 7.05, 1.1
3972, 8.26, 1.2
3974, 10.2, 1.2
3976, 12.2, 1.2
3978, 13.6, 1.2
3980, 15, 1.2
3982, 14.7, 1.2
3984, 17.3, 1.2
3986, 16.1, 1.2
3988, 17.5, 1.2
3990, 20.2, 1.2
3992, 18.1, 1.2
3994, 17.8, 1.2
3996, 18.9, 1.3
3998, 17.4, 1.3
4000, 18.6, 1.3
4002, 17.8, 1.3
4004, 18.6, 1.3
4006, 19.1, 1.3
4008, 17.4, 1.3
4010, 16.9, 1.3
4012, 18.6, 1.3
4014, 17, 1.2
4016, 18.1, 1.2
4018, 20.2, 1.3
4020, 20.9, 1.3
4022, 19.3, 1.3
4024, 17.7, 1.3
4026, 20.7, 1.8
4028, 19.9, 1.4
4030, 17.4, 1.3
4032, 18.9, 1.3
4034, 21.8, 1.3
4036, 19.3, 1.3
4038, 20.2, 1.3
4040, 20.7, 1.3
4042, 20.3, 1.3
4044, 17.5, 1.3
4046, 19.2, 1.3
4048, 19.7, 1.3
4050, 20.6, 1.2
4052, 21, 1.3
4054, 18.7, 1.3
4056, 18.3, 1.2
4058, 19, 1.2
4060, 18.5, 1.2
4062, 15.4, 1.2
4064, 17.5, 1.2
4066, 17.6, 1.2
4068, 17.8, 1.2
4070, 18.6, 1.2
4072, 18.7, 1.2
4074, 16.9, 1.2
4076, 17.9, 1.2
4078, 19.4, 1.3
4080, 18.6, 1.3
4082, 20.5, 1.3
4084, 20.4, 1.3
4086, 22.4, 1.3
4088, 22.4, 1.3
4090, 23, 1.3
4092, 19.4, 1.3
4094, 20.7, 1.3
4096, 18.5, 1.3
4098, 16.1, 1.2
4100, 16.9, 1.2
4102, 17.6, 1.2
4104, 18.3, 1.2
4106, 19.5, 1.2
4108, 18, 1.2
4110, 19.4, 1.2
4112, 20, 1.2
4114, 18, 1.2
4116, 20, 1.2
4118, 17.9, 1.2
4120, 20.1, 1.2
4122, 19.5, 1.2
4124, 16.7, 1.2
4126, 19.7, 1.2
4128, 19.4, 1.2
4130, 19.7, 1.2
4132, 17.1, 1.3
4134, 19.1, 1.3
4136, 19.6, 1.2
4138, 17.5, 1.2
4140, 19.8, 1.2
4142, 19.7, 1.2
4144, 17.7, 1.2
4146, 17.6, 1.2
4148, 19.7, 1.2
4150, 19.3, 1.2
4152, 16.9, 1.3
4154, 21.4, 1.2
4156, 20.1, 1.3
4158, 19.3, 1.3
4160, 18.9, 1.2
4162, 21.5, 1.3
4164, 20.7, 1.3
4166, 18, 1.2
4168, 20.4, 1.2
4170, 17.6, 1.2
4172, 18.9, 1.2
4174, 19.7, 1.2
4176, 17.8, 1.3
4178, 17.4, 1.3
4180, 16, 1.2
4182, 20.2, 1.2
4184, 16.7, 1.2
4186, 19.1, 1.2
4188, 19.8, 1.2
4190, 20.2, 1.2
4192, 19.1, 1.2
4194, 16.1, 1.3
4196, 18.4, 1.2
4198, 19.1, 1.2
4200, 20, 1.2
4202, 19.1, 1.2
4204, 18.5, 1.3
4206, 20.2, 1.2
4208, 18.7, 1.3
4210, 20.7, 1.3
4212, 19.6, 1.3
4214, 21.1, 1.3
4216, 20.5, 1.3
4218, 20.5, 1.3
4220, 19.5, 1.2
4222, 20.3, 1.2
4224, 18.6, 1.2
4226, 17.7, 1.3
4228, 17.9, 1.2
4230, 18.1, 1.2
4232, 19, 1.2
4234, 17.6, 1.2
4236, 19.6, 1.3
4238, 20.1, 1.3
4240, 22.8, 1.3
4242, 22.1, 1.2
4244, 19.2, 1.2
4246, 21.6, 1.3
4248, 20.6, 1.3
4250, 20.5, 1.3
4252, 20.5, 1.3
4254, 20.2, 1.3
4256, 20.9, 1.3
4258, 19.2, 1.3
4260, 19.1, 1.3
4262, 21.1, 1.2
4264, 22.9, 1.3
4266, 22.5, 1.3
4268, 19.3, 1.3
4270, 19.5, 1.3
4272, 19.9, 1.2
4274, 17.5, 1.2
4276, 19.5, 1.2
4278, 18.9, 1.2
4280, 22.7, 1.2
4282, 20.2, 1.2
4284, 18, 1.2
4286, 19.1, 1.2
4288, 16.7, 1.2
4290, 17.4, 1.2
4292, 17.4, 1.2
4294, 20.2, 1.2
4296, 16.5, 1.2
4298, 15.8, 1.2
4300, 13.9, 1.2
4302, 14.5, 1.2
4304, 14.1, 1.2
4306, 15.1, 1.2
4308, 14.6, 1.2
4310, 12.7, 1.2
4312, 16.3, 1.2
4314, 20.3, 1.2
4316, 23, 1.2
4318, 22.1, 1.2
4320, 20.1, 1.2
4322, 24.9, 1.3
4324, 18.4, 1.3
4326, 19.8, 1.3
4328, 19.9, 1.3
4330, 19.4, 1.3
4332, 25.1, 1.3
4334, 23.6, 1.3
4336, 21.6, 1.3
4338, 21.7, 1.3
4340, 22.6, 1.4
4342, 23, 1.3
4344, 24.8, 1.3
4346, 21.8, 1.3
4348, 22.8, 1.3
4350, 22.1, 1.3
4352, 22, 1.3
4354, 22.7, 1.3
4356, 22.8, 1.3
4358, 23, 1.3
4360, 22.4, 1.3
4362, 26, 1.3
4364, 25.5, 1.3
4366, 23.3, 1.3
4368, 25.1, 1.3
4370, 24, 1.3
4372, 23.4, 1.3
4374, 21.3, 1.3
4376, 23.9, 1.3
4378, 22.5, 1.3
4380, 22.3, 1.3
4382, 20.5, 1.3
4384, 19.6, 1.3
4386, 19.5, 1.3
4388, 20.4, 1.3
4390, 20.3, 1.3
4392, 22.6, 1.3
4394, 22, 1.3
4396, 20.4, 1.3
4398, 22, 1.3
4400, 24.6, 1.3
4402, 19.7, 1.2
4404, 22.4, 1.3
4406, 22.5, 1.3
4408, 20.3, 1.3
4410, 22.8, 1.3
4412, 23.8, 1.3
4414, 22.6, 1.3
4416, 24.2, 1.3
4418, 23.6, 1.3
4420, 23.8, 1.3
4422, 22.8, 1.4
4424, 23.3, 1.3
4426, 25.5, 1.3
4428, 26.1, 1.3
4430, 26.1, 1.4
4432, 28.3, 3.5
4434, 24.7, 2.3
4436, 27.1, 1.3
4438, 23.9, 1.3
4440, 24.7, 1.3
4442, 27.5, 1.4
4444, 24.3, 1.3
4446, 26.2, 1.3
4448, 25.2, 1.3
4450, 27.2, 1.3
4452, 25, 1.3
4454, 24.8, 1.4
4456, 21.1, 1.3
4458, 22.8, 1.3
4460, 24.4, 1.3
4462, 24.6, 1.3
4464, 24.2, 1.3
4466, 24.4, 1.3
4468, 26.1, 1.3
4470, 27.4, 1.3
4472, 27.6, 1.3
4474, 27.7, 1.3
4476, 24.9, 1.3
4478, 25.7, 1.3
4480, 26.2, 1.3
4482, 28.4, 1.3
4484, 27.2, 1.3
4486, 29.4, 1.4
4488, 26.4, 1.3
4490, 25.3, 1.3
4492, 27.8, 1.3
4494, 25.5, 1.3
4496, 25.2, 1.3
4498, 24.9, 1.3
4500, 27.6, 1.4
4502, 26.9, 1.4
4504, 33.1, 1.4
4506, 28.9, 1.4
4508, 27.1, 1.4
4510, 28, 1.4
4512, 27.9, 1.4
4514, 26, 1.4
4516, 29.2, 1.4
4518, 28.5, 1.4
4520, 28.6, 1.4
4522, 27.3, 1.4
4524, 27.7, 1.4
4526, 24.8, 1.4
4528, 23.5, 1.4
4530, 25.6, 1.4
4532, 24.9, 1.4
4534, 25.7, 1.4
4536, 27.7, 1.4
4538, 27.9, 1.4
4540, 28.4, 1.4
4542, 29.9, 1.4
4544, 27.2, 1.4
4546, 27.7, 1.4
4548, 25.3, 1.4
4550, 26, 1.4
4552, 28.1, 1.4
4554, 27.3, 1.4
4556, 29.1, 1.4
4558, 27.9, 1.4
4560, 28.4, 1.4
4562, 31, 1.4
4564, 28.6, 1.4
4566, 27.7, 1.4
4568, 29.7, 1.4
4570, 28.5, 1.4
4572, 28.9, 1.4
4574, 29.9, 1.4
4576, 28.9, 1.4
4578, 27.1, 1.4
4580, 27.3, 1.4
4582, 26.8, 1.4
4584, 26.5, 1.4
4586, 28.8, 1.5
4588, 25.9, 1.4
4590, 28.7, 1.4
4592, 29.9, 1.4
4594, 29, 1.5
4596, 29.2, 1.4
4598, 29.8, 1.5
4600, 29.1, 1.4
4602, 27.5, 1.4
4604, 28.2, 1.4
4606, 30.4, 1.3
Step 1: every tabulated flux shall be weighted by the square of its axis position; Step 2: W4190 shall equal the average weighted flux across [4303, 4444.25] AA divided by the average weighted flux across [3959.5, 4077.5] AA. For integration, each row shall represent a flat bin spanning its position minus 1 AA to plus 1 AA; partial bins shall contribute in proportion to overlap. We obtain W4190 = 1.55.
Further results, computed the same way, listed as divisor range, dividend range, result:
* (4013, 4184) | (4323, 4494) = 1.45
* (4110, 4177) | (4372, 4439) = 1.36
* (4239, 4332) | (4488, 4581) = 1.61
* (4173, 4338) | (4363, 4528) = 1.41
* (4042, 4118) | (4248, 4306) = 1.09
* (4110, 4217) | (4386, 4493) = 1.46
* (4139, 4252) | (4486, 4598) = 1.68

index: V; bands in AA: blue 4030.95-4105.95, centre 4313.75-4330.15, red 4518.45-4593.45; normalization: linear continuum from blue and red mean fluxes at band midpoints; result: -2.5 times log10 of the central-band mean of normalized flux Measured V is 0.127 mag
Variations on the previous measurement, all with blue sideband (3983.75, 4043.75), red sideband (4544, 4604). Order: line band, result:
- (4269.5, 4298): 0.24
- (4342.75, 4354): 0.08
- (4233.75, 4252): 0.10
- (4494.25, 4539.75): 0.00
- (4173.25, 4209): 0.17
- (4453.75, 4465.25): 0.12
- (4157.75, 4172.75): 0.10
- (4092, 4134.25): 0.10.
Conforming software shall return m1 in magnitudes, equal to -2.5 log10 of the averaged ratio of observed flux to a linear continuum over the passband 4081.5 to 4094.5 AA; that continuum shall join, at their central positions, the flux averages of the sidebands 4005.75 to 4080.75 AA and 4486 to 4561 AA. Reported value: -0.09 mag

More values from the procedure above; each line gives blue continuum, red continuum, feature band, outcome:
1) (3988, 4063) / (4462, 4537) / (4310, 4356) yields 0.12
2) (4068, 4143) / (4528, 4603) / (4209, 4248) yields 0.09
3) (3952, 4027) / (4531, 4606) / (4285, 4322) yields 0.27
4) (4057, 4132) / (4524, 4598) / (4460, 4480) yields 0.01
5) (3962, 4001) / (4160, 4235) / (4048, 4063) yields -0.20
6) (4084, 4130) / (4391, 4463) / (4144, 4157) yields 0.05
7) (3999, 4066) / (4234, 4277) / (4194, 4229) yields 0.04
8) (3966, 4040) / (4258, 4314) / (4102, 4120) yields -0.10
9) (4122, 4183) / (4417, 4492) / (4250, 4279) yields 0.07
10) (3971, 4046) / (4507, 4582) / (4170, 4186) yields 0.15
